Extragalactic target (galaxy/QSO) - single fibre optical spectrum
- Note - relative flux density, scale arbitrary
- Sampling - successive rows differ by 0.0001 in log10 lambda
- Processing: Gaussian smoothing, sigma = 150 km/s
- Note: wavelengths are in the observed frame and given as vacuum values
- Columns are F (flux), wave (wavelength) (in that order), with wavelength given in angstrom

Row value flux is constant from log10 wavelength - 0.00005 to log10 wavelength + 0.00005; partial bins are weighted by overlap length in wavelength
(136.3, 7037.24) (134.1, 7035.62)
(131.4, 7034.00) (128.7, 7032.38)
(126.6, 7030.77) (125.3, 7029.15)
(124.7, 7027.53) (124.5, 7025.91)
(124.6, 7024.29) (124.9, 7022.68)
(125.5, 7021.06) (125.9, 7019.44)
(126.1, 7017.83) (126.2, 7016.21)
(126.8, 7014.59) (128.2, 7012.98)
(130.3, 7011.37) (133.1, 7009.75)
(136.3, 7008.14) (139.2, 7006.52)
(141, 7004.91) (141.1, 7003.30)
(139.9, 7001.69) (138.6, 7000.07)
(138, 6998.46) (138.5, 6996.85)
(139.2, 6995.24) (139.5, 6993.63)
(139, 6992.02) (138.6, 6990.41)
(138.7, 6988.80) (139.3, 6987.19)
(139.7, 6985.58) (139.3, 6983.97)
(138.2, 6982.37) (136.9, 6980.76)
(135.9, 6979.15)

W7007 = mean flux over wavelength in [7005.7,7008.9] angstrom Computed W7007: 138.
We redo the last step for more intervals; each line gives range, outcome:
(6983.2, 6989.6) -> 139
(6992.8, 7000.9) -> 139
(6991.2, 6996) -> 139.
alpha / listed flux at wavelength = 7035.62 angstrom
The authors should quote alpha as 134.1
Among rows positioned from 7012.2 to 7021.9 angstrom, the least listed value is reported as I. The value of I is 125.5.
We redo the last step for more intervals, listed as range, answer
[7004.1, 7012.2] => 130.3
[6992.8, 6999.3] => 138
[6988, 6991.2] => 138.6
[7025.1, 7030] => 124.5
